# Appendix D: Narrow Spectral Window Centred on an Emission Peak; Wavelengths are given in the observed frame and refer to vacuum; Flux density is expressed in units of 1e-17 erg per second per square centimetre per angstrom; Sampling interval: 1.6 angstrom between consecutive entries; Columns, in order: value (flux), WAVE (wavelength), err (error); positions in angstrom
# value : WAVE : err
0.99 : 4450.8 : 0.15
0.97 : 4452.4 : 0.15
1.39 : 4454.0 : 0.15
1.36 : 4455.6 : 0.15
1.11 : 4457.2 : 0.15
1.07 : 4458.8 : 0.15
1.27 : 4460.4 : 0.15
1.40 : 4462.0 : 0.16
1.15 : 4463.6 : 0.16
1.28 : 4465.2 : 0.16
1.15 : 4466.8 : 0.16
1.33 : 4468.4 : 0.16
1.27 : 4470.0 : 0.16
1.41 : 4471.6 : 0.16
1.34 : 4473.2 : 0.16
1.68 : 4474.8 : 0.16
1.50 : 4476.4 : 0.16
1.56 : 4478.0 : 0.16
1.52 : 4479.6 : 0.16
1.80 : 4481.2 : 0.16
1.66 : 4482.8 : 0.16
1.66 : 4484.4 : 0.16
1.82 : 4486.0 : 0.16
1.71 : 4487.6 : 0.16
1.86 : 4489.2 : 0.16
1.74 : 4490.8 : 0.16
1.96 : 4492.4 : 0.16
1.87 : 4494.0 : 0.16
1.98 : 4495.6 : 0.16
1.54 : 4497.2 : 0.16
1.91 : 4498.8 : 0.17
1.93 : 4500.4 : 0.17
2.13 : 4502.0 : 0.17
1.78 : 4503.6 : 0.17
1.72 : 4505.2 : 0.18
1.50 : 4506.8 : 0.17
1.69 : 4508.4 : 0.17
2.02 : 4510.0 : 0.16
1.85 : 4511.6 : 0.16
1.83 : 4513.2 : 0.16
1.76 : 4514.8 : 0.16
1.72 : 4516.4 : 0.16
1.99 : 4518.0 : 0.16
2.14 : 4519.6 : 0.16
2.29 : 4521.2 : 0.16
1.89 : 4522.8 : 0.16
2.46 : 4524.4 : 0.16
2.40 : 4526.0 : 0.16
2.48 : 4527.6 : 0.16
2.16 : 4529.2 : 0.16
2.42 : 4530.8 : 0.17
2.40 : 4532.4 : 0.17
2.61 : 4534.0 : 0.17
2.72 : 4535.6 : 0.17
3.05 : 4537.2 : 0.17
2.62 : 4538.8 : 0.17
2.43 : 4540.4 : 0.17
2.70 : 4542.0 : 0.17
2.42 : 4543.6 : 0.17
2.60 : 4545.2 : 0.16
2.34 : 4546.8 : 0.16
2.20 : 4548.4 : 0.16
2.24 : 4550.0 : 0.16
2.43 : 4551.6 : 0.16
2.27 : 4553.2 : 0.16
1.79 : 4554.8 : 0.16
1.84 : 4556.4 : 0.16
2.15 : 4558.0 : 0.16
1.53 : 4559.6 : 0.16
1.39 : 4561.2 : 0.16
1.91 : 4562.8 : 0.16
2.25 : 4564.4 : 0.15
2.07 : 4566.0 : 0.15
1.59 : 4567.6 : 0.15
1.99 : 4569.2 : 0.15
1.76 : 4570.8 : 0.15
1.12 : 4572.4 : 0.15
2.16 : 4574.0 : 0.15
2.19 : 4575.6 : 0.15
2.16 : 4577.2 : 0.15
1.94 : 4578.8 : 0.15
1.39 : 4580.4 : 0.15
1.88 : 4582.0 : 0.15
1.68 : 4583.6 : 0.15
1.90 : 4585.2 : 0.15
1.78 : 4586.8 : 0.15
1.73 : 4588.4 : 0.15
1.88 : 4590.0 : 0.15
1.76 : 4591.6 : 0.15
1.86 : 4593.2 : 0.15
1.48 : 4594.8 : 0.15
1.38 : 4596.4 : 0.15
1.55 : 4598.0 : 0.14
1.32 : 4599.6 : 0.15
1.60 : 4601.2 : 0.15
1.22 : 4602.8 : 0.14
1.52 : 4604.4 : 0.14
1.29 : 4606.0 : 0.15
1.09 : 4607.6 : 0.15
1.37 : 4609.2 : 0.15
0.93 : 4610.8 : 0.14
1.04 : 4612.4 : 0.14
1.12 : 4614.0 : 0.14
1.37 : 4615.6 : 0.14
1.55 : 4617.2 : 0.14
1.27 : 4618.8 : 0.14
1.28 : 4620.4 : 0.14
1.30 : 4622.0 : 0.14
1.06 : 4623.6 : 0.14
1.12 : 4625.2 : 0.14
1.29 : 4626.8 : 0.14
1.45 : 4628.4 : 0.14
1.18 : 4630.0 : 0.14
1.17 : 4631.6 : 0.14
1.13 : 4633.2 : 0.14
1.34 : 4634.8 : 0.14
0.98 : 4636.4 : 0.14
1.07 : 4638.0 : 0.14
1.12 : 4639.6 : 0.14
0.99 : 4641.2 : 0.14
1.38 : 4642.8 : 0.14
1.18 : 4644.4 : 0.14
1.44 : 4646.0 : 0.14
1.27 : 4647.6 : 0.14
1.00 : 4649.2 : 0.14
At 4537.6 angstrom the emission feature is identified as C IV 1549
